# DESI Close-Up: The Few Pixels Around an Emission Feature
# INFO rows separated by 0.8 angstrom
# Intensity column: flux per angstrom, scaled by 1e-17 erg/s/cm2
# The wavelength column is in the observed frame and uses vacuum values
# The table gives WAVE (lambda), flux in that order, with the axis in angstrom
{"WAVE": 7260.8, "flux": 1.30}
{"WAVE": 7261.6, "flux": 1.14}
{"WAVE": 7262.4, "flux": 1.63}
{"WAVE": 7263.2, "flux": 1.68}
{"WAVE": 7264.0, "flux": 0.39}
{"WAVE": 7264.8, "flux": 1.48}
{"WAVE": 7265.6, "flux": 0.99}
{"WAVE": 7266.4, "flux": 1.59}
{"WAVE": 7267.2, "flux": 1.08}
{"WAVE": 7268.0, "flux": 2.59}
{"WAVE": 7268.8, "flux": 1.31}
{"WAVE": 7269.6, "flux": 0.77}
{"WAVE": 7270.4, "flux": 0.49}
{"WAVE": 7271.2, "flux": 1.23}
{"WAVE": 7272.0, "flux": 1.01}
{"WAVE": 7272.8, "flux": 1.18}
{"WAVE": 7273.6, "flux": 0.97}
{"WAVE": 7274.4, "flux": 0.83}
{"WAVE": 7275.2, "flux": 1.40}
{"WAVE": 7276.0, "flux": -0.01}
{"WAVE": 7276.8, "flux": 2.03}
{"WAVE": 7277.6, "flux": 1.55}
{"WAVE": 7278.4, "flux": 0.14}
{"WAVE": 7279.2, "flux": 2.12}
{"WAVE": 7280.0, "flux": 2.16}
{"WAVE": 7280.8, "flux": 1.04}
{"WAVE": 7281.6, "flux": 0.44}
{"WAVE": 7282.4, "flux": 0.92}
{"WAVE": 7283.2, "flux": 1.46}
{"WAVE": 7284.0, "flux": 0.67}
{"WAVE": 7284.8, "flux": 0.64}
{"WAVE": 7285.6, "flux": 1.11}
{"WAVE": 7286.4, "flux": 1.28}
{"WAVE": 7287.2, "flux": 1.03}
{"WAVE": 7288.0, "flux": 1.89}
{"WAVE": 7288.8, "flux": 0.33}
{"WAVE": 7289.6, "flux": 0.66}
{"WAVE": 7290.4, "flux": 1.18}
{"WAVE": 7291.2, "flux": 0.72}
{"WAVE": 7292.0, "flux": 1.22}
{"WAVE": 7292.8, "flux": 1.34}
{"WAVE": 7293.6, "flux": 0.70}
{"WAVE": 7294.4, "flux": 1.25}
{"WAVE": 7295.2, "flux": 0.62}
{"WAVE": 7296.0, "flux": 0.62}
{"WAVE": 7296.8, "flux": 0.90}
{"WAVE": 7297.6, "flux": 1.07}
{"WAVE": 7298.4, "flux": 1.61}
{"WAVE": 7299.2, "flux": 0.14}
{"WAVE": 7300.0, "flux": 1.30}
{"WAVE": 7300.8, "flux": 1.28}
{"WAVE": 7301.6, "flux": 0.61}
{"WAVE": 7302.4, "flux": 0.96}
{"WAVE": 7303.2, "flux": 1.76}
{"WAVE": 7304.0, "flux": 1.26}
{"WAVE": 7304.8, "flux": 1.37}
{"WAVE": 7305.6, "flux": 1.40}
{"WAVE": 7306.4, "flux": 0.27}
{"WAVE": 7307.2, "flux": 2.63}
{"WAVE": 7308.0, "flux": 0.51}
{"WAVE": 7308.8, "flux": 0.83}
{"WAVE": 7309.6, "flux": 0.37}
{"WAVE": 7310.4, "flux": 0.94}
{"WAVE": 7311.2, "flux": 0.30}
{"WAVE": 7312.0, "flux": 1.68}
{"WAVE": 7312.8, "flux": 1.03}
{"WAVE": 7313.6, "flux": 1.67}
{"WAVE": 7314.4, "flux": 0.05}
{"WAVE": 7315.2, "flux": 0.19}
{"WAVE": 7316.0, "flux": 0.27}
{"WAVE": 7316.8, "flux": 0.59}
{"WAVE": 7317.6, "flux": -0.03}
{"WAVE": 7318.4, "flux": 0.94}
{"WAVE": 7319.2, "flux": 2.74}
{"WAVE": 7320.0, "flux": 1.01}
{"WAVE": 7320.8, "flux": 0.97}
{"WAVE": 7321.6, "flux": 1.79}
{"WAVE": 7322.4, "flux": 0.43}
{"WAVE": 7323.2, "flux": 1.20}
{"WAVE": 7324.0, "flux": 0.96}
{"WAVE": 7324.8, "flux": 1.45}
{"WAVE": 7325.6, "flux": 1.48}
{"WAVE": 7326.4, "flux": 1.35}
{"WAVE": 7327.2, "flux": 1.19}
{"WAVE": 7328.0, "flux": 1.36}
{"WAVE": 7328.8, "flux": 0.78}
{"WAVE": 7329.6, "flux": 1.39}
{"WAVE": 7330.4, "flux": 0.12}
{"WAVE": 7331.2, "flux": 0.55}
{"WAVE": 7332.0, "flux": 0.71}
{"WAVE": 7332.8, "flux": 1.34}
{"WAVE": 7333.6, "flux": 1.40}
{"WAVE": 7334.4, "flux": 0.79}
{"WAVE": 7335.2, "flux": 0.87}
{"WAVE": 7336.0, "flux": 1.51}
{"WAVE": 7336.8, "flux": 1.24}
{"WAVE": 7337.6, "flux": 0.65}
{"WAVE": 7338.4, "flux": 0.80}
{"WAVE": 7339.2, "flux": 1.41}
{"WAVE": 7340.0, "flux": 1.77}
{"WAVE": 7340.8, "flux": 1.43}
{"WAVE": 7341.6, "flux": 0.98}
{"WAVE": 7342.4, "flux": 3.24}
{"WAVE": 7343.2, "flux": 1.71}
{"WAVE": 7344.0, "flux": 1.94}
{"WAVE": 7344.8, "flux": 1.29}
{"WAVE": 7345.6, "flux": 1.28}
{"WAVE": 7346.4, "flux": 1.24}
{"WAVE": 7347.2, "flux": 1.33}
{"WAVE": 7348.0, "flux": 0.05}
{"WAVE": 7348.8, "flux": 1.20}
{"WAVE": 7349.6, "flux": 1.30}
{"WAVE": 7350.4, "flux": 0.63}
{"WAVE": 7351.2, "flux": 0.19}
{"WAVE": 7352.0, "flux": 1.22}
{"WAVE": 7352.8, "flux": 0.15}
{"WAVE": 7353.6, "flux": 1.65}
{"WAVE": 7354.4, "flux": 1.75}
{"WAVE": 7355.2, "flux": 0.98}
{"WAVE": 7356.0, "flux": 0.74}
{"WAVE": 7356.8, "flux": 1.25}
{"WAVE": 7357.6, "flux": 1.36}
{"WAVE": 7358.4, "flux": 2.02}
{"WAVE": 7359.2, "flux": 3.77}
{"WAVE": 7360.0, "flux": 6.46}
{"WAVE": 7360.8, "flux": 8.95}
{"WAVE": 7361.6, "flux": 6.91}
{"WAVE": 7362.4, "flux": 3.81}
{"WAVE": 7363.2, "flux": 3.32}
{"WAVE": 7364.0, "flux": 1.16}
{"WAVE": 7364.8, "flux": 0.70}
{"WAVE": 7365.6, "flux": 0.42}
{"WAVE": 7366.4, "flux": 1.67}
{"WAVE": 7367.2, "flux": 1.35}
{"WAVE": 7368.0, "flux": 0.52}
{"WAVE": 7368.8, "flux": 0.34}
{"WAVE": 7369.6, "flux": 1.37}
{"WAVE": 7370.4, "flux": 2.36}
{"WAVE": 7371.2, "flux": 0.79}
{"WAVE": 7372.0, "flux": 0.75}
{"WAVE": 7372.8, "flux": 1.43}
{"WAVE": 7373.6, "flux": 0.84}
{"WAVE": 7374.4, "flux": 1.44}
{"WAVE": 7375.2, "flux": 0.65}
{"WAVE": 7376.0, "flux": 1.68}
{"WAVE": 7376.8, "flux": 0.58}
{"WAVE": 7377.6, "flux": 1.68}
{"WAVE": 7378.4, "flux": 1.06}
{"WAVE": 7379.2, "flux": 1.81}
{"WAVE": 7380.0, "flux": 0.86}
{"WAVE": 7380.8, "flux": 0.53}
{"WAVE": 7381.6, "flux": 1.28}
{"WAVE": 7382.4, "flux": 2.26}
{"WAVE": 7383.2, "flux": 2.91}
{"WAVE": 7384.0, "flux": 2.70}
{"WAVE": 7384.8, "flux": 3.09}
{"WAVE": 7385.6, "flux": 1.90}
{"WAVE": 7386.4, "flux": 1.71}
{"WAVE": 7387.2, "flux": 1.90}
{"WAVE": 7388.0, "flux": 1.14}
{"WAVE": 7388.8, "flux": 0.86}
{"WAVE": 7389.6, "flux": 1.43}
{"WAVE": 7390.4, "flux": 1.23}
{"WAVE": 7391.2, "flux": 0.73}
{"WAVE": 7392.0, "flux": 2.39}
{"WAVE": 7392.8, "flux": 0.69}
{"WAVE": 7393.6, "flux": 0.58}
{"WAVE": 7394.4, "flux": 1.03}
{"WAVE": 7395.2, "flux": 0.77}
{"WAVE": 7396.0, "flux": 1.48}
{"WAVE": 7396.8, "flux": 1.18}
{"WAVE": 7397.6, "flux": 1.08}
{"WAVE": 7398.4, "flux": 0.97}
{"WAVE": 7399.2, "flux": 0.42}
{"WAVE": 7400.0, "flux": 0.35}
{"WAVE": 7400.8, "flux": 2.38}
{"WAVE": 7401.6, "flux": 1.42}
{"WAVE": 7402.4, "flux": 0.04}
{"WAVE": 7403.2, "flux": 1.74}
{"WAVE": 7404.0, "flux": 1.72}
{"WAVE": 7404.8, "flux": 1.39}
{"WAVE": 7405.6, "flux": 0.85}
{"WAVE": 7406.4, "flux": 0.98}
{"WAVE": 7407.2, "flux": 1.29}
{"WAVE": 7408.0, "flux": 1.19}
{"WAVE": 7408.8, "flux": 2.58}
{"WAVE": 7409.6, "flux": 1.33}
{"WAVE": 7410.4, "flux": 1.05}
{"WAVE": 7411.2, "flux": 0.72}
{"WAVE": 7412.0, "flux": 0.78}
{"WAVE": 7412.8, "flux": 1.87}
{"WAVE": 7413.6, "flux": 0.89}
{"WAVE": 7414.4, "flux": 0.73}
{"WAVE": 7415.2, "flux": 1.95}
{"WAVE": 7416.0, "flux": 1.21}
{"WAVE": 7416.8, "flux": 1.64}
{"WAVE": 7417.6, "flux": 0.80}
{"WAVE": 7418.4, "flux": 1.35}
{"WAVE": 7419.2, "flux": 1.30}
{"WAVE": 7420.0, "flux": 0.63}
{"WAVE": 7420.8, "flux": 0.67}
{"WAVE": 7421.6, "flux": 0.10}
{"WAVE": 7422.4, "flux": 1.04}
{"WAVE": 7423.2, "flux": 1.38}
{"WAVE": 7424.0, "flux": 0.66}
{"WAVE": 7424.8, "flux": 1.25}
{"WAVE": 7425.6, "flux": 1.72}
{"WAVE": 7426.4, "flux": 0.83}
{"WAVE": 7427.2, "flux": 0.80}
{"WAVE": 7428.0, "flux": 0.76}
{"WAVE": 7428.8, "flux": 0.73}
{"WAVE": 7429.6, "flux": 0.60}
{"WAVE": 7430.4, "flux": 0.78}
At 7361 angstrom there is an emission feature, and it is H-alpha 6563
